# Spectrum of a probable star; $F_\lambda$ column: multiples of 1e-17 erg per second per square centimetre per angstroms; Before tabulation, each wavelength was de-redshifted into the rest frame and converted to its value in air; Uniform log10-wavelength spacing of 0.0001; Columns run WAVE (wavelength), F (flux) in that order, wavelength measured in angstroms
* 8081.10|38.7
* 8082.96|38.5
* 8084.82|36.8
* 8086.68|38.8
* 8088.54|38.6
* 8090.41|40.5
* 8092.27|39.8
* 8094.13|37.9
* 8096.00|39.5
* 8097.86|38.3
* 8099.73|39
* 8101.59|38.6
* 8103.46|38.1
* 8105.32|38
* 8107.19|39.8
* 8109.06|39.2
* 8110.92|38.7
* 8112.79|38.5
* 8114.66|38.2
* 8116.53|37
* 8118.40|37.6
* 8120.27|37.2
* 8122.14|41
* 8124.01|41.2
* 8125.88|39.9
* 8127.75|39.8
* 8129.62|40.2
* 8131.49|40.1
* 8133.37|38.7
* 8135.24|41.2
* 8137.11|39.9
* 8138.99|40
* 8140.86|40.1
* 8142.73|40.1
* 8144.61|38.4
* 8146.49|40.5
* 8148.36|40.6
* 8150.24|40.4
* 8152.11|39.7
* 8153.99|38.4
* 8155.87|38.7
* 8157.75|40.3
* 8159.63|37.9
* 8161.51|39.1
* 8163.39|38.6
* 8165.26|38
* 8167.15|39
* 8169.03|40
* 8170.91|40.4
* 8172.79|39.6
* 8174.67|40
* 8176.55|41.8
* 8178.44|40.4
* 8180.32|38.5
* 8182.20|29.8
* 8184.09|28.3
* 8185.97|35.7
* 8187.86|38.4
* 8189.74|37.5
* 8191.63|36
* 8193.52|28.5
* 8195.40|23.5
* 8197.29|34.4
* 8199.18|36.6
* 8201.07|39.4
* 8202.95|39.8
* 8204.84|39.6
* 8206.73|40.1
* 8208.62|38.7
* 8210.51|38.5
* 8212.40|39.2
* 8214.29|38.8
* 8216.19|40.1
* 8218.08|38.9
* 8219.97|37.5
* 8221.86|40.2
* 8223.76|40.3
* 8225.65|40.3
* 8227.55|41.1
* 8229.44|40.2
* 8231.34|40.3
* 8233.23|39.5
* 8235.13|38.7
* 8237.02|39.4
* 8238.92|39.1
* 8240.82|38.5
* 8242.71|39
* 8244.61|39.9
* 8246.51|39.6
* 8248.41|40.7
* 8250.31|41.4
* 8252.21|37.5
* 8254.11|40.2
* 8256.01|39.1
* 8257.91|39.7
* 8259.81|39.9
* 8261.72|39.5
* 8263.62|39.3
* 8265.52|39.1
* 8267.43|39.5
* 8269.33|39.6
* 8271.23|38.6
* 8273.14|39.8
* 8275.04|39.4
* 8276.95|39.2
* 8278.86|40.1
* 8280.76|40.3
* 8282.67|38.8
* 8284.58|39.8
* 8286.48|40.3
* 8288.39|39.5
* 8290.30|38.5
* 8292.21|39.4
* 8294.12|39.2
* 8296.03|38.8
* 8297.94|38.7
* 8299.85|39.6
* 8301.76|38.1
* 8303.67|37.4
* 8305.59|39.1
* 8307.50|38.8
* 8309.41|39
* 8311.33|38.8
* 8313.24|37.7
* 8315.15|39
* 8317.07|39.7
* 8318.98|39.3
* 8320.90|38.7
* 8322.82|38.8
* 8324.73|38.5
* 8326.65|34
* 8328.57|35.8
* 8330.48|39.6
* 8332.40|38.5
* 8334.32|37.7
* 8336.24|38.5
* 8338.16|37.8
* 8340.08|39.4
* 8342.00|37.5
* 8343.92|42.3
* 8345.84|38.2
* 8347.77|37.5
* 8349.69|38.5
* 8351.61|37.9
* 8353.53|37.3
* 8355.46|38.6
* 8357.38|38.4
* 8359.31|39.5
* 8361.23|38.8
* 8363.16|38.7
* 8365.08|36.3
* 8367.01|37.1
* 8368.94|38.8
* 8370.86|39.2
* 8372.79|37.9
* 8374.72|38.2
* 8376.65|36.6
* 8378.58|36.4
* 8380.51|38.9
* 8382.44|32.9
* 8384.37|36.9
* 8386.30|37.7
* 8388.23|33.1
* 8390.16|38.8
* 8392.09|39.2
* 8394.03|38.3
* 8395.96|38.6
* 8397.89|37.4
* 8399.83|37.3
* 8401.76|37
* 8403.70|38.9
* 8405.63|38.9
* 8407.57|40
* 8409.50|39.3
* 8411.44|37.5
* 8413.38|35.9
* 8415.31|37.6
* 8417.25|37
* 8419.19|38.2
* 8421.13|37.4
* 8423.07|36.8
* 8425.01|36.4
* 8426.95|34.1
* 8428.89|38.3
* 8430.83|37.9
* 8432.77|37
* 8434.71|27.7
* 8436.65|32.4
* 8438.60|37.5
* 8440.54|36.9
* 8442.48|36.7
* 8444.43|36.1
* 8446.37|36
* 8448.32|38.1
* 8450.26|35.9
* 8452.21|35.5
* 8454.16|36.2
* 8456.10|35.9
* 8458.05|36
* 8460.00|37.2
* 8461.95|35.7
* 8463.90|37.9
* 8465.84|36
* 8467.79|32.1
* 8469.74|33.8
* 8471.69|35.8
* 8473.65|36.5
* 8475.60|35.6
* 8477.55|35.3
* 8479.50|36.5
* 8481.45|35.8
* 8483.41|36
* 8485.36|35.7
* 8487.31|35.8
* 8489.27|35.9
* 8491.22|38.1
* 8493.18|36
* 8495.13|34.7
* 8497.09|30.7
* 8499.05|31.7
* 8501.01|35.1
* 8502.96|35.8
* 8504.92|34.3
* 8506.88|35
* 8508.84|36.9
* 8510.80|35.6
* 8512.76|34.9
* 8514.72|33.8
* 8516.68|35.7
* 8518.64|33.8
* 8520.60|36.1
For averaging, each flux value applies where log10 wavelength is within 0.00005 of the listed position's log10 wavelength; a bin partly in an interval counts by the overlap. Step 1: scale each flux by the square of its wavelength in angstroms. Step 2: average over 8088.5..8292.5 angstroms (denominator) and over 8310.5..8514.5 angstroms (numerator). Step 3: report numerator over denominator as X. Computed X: 1.0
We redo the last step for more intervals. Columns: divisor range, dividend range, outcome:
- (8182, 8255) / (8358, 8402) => 1.03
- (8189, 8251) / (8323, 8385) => 1.02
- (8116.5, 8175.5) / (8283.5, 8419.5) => 1.02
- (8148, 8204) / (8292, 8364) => 1.07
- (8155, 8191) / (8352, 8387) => 1.04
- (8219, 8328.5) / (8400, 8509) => 0.96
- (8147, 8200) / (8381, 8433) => 1.06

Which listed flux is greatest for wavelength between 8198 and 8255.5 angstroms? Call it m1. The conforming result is 41.4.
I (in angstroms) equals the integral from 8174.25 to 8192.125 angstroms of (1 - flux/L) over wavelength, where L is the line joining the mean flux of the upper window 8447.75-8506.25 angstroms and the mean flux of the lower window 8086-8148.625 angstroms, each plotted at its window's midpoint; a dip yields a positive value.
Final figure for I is 0.9 angstroms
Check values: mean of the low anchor 39.3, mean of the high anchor 35.5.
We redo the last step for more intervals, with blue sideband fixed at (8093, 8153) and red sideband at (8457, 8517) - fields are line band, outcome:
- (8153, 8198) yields 2.26 angstroms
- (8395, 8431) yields -1.44 angstroms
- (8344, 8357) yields -0.52 angstroms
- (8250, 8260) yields -0.43 angstroms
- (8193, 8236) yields 0.22 angstroms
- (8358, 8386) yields -0.77 angstroms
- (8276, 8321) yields -2.03 angstroms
